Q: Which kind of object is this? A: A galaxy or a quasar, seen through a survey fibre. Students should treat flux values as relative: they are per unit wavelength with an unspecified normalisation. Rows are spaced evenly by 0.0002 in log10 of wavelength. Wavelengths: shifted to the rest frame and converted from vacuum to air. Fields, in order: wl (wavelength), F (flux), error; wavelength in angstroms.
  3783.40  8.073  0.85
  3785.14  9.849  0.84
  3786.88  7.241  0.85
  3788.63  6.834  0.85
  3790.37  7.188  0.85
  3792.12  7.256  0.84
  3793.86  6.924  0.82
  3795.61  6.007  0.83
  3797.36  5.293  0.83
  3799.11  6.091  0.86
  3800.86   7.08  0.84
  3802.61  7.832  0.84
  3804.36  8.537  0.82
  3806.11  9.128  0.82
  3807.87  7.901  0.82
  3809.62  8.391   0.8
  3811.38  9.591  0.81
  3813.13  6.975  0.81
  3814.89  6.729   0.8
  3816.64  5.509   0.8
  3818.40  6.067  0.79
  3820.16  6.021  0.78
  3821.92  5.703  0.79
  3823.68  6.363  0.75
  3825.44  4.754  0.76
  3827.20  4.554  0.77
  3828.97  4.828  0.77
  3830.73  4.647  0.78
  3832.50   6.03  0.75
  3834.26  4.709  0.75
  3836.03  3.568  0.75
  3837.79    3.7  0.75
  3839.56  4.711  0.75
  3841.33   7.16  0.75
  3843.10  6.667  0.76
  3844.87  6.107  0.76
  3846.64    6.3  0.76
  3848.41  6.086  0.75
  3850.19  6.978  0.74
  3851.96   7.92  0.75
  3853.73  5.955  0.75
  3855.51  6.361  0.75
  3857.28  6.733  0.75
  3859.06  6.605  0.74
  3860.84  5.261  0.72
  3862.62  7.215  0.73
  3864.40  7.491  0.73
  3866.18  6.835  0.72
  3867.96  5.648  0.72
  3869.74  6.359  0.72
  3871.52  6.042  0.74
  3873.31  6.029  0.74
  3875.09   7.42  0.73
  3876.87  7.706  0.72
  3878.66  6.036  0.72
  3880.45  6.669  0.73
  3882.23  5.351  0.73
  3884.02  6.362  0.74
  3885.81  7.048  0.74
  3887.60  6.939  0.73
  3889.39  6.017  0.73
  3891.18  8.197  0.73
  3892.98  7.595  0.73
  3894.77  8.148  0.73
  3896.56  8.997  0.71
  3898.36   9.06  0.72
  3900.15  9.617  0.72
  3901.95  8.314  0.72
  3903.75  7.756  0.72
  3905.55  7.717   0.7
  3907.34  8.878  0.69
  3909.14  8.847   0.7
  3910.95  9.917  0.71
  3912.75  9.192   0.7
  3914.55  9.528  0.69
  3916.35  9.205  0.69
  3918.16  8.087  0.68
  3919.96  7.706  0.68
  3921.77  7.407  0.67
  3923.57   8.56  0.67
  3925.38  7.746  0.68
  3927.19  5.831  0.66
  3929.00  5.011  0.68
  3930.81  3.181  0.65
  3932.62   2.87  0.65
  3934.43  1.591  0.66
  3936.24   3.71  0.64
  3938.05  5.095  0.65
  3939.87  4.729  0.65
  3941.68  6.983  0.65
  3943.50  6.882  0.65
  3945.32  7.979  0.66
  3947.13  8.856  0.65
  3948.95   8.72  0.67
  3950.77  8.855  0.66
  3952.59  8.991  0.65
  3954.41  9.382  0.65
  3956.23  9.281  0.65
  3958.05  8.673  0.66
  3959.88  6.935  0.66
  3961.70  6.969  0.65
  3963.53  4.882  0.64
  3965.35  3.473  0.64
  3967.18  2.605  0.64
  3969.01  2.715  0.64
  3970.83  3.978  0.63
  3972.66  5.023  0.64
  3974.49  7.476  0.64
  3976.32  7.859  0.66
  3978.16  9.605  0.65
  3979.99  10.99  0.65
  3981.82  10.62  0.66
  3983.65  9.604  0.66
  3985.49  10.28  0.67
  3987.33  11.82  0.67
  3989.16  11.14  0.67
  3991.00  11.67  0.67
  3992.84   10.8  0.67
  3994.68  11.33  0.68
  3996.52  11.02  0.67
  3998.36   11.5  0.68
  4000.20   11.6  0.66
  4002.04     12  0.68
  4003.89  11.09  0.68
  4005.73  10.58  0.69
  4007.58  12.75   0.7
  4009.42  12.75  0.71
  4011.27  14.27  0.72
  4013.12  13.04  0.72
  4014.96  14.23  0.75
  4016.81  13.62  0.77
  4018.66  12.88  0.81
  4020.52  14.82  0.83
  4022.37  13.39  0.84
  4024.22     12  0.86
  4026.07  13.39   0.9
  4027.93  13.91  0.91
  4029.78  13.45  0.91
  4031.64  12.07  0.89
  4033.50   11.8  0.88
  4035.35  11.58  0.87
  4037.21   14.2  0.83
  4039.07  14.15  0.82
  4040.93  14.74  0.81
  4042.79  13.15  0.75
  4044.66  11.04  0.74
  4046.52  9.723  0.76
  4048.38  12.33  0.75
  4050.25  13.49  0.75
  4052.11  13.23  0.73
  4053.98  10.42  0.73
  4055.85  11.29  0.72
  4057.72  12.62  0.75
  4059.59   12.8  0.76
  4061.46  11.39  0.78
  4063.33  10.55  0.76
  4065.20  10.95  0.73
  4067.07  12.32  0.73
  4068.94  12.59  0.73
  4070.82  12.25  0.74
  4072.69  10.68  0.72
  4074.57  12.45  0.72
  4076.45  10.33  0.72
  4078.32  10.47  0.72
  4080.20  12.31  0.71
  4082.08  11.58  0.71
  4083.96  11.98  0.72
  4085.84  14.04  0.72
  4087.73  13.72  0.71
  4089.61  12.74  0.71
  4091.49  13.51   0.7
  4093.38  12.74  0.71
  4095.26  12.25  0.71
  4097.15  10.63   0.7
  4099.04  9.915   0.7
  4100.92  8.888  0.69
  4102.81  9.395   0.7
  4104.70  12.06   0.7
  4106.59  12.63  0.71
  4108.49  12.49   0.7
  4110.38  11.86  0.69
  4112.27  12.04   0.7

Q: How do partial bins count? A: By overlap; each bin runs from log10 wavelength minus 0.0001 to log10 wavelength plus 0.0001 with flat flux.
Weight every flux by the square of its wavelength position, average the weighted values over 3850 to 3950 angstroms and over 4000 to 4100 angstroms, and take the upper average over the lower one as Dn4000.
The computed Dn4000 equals 1.90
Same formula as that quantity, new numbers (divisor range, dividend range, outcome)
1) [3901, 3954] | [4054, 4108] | 1.76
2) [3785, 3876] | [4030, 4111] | 2.10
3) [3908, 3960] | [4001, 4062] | 1.84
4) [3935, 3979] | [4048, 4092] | 1.93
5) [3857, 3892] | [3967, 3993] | 1.36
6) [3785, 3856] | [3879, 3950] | 1.17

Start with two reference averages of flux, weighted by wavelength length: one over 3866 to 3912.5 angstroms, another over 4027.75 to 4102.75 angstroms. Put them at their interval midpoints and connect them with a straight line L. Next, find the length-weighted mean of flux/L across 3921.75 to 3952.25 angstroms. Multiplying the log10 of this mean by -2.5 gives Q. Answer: 0.385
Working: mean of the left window 7.48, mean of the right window 12.1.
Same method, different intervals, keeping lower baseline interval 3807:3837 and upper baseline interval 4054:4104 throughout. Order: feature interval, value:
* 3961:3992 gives 0.23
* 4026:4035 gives -0.20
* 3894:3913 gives -0.12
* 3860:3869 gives 0.07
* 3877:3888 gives 0.14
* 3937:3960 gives 0.13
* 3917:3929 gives 0.12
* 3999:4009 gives -0.16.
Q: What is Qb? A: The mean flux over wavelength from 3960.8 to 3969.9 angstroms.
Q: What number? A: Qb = 4.13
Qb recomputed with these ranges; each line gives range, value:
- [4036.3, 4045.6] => 13.4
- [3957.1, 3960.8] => 7.82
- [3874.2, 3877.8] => 7.55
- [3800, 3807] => 8.14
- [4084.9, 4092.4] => 13.5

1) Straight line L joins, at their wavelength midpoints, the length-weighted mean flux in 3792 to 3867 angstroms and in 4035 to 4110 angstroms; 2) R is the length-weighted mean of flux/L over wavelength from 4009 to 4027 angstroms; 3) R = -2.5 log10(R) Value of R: -0.25 mag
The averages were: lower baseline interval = 6.37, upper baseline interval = 12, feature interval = 13.5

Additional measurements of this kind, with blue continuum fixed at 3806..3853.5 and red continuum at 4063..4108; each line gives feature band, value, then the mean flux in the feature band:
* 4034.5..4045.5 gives -0.22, 13.2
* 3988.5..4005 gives -0.16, 11.3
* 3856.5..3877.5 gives 0.06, 6.6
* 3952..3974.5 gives 0.43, 6.09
